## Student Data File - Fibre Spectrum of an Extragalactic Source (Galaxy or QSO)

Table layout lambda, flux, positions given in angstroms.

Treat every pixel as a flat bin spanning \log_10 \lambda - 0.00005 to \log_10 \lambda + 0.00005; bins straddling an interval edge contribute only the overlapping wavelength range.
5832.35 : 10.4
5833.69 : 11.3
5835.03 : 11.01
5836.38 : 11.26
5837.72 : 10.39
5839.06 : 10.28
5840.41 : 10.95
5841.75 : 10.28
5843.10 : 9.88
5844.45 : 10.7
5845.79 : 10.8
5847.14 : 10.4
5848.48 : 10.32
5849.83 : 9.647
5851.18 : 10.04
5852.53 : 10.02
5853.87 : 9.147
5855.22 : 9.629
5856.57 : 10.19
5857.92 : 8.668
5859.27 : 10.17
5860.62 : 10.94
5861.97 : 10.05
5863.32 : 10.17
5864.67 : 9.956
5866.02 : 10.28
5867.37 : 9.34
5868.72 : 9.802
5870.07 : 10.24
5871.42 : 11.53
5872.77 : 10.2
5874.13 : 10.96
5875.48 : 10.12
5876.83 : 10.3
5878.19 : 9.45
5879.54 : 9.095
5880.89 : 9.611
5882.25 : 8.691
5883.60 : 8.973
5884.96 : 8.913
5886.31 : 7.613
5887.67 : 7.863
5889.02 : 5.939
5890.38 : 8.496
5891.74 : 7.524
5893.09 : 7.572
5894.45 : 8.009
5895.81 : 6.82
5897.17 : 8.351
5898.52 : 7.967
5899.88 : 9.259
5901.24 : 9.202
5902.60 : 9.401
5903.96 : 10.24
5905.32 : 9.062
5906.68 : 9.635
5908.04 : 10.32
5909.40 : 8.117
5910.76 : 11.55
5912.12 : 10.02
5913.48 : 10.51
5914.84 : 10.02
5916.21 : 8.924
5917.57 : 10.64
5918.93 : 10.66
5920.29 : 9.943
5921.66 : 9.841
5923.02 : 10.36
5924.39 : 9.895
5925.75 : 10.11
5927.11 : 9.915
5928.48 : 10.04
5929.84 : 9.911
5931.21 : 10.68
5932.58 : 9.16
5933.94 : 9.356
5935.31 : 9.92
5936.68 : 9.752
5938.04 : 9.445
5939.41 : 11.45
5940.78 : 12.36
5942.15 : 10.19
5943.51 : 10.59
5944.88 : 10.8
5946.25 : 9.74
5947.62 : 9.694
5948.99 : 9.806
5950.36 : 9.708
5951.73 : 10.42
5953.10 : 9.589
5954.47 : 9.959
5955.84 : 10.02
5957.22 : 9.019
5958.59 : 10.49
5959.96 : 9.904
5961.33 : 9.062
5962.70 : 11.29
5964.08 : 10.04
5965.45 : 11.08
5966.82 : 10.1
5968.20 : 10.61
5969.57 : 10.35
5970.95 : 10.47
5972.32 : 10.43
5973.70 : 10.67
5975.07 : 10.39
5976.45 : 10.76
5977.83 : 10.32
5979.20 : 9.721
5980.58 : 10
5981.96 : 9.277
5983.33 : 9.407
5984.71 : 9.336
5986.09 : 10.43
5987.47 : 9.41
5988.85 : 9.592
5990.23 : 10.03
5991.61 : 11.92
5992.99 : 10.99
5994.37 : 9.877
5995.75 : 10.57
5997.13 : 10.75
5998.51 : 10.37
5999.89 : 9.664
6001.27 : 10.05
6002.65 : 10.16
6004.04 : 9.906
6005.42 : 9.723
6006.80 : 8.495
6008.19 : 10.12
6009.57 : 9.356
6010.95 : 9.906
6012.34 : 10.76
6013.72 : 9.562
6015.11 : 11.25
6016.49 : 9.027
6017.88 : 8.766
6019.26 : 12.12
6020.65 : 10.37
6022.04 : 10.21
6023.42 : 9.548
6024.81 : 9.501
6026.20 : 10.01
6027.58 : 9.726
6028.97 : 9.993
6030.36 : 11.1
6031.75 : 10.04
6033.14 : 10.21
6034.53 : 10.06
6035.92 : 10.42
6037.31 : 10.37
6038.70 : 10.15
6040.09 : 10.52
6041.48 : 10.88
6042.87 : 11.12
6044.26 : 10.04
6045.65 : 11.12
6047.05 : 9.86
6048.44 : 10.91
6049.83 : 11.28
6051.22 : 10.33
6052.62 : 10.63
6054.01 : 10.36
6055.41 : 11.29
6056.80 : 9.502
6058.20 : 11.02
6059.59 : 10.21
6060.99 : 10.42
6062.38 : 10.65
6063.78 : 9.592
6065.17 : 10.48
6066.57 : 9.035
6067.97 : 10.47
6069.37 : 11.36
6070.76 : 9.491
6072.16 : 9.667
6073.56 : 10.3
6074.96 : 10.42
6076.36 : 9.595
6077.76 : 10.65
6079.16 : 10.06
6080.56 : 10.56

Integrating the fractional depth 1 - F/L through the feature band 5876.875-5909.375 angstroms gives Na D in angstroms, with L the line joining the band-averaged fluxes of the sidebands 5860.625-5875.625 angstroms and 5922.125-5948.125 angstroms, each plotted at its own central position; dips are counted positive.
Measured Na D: 5.1 angstroms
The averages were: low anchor 10.3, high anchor 10.2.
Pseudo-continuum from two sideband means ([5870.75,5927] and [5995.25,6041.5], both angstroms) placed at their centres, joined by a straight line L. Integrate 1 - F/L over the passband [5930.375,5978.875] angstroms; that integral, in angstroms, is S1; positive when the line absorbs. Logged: -2.7 angstroms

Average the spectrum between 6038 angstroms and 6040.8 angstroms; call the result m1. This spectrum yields 10.3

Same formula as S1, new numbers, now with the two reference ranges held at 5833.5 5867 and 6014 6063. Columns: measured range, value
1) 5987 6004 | 0.1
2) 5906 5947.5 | 0.7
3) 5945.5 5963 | 0.7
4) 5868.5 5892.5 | 2.6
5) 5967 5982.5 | 0.1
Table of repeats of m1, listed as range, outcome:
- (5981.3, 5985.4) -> 9.35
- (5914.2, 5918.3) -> 9.86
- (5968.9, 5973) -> 10.4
